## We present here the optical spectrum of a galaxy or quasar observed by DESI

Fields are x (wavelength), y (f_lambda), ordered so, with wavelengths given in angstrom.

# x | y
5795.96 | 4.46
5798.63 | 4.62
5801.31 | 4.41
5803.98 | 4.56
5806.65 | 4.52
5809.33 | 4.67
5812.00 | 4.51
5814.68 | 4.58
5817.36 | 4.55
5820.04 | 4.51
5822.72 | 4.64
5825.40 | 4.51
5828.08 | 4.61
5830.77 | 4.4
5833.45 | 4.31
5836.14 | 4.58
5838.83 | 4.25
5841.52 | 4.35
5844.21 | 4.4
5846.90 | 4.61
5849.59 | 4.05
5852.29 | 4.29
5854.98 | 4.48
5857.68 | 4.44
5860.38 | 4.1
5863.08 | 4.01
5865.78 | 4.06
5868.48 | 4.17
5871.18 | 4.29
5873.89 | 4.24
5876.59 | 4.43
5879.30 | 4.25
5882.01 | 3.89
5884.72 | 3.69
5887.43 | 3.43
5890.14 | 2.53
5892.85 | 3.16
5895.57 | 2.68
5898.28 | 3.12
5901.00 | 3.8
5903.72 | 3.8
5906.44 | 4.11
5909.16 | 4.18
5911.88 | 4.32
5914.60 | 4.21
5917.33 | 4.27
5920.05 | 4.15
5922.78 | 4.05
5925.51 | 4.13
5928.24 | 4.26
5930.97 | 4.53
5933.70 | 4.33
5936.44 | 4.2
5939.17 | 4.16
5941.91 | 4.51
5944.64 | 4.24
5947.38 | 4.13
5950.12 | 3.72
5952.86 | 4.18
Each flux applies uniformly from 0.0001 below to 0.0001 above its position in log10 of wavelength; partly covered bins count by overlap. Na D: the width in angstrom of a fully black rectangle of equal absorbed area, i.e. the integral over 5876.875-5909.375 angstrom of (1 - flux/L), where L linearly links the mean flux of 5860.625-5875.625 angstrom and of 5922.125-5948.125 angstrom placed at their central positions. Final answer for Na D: 4.93 angstrom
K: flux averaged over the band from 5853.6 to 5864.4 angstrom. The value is 4.26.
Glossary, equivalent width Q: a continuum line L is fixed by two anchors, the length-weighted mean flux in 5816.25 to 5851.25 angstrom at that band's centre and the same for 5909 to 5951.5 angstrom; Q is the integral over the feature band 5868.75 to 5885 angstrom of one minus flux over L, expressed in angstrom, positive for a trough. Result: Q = 0.7 angstrom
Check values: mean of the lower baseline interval 4.44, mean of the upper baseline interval 4.21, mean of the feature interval 4.16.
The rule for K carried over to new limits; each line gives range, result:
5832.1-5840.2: 4.38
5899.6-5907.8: 3.9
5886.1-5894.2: 3.04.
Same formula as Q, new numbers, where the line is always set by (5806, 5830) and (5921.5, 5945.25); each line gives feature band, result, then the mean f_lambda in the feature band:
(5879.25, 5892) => 2.68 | 3.47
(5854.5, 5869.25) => 0.85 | 4.19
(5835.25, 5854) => 0.57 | 4.36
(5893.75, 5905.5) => 2.66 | 3.37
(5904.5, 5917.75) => 0.40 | 4.2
